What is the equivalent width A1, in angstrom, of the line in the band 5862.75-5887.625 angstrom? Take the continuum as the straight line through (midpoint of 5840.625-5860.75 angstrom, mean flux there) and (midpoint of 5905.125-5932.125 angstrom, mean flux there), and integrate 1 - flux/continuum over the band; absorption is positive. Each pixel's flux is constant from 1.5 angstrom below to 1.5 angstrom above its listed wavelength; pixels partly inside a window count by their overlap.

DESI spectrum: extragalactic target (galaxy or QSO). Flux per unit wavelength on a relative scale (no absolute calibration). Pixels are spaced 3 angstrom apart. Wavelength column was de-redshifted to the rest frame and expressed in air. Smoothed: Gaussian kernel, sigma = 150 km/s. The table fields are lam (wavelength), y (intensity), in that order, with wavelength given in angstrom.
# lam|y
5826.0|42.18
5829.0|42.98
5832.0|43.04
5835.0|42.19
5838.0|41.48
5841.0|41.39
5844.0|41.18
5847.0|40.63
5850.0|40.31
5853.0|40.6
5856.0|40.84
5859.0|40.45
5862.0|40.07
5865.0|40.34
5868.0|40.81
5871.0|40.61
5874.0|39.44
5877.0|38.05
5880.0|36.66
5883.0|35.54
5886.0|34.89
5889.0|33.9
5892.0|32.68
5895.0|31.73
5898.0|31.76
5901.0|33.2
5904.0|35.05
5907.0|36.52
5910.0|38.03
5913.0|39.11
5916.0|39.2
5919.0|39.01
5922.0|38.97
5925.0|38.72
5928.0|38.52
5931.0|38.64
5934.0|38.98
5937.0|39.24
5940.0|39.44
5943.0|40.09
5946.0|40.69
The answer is 1.0 angstrom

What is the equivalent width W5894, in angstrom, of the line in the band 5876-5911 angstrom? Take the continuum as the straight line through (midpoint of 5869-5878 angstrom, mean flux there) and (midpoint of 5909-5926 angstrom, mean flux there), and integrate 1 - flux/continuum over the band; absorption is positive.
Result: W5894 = 4.0 angstrom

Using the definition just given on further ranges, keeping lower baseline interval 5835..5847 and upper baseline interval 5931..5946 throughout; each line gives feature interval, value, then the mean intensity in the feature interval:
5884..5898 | 2.49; 33.2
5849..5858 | 0.12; 40.6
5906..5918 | 0.50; 38.3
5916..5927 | 0.25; 38.9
